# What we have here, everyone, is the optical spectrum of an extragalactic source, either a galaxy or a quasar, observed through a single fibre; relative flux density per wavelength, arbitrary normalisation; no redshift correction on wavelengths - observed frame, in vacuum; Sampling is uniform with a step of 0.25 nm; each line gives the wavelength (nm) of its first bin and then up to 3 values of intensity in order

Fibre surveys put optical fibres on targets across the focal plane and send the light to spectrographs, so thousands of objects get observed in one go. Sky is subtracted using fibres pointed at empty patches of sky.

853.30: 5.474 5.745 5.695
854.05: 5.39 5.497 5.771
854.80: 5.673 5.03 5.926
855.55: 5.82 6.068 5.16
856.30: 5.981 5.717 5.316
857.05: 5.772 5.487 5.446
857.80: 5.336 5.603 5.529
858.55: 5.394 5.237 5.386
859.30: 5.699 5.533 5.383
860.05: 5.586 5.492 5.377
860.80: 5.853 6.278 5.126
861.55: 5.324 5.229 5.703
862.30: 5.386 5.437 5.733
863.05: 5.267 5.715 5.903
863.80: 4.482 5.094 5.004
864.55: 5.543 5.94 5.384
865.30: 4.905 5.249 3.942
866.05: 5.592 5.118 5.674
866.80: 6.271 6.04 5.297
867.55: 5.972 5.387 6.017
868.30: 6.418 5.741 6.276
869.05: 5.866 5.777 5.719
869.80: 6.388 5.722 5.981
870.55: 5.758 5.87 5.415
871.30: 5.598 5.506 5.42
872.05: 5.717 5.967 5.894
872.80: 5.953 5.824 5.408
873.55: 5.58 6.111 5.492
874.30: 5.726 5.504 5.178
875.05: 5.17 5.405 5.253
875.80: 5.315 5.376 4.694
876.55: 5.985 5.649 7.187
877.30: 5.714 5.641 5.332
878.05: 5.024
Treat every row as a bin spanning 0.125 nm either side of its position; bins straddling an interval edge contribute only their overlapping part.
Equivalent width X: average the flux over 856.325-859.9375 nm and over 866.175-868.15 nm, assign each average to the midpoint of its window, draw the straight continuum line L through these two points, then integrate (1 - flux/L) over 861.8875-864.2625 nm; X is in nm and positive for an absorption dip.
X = 0.09 nm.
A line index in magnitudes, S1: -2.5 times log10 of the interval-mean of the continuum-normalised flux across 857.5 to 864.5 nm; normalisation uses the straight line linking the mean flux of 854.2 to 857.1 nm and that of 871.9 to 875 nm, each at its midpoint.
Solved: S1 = 0.040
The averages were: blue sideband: 5.64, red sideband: 5.68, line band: 5.45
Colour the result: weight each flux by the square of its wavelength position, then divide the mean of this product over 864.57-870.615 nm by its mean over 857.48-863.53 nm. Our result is 1.05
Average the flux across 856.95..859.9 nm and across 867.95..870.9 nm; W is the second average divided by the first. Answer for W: 1.09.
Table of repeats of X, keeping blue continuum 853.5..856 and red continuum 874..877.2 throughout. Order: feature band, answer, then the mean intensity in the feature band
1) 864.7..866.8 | 0.12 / 5.28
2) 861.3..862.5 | 0.05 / 5.38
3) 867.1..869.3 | -0.12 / 5.87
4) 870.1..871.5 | -0.04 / 5.71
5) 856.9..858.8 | 0.05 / 5.49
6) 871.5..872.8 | -0.04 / 5.74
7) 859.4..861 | 0.01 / 5.57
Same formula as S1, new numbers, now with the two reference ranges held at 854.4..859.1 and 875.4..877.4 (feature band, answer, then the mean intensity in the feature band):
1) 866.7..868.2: -0.043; 5.83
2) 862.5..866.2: 0.064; 5.28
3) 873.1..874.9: 0.009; 5.59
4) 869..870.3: -0.054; 5.9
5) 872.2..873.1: -0.054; 5.92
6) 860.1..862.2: 0.007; 5.55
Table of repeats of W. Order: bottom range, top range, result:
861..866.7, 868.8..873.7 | 1.08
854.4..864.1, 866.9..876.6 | 1.03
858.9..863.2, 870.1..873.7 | 1.03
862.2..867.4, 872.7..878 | 1.04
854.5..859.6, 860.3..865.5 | 0.98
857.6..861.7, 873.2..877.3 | 1.01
